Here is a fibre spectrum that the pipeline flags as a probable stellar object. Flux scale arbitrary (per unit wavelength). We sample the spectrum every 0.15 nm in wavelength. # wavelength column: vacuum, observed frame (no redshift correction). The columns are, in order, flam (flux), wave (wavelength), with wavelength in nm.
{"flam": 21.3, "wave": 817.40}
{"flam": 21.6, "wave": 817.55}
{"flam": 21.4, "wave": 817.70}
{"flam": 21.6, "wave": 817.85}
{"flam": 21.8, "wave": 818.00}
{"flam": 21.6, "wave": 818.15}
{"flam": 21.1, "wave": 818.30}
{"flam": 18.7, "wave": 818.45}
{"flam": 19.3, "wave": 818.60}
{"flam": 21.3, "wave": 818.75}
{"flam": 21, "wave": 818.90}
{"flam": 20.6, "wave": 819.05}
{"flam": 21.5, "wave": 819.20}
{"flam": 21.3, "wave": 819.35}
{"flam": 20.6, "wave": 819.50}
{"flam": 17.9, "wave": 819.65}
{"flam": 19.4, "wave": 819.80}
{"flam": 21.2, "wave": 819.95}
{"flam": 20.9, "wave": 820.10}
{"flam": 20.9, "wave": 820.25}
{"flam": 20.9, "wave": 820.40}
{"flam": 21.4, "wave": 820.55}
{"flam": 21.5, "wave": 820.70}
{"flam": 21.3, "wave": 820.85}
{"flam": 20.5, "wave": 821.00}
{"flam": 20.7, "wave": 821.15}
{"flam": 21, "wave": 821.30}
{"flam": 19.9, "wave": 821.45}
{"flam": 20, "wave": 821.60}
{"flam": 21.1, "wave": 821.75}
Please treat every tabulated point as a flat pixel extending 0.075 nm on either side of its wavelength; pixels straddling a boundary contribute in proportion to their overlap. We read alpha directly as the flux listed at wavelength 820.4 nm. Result 20.9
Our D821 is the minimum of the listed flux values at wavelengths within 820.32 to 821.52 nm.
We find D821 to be 19.9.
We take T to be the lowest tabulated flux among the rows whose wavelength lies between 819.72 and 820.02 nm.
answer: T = 19.4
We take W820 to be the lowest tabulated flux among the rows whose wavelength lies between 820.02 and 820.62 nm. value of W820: 20.9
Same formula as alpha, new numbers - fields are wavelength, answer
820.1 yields 20.9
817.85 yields 21.6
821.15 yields 20.7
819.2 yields 21.5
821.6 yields 20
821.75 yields 21.1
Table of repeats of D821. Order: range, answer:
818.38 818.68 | 18.7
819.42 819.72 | 17.9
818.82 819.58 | 20.6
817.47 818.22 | 21.4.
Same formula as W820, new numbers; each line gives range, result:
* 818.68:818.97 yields 21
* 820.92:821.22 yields 20.5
